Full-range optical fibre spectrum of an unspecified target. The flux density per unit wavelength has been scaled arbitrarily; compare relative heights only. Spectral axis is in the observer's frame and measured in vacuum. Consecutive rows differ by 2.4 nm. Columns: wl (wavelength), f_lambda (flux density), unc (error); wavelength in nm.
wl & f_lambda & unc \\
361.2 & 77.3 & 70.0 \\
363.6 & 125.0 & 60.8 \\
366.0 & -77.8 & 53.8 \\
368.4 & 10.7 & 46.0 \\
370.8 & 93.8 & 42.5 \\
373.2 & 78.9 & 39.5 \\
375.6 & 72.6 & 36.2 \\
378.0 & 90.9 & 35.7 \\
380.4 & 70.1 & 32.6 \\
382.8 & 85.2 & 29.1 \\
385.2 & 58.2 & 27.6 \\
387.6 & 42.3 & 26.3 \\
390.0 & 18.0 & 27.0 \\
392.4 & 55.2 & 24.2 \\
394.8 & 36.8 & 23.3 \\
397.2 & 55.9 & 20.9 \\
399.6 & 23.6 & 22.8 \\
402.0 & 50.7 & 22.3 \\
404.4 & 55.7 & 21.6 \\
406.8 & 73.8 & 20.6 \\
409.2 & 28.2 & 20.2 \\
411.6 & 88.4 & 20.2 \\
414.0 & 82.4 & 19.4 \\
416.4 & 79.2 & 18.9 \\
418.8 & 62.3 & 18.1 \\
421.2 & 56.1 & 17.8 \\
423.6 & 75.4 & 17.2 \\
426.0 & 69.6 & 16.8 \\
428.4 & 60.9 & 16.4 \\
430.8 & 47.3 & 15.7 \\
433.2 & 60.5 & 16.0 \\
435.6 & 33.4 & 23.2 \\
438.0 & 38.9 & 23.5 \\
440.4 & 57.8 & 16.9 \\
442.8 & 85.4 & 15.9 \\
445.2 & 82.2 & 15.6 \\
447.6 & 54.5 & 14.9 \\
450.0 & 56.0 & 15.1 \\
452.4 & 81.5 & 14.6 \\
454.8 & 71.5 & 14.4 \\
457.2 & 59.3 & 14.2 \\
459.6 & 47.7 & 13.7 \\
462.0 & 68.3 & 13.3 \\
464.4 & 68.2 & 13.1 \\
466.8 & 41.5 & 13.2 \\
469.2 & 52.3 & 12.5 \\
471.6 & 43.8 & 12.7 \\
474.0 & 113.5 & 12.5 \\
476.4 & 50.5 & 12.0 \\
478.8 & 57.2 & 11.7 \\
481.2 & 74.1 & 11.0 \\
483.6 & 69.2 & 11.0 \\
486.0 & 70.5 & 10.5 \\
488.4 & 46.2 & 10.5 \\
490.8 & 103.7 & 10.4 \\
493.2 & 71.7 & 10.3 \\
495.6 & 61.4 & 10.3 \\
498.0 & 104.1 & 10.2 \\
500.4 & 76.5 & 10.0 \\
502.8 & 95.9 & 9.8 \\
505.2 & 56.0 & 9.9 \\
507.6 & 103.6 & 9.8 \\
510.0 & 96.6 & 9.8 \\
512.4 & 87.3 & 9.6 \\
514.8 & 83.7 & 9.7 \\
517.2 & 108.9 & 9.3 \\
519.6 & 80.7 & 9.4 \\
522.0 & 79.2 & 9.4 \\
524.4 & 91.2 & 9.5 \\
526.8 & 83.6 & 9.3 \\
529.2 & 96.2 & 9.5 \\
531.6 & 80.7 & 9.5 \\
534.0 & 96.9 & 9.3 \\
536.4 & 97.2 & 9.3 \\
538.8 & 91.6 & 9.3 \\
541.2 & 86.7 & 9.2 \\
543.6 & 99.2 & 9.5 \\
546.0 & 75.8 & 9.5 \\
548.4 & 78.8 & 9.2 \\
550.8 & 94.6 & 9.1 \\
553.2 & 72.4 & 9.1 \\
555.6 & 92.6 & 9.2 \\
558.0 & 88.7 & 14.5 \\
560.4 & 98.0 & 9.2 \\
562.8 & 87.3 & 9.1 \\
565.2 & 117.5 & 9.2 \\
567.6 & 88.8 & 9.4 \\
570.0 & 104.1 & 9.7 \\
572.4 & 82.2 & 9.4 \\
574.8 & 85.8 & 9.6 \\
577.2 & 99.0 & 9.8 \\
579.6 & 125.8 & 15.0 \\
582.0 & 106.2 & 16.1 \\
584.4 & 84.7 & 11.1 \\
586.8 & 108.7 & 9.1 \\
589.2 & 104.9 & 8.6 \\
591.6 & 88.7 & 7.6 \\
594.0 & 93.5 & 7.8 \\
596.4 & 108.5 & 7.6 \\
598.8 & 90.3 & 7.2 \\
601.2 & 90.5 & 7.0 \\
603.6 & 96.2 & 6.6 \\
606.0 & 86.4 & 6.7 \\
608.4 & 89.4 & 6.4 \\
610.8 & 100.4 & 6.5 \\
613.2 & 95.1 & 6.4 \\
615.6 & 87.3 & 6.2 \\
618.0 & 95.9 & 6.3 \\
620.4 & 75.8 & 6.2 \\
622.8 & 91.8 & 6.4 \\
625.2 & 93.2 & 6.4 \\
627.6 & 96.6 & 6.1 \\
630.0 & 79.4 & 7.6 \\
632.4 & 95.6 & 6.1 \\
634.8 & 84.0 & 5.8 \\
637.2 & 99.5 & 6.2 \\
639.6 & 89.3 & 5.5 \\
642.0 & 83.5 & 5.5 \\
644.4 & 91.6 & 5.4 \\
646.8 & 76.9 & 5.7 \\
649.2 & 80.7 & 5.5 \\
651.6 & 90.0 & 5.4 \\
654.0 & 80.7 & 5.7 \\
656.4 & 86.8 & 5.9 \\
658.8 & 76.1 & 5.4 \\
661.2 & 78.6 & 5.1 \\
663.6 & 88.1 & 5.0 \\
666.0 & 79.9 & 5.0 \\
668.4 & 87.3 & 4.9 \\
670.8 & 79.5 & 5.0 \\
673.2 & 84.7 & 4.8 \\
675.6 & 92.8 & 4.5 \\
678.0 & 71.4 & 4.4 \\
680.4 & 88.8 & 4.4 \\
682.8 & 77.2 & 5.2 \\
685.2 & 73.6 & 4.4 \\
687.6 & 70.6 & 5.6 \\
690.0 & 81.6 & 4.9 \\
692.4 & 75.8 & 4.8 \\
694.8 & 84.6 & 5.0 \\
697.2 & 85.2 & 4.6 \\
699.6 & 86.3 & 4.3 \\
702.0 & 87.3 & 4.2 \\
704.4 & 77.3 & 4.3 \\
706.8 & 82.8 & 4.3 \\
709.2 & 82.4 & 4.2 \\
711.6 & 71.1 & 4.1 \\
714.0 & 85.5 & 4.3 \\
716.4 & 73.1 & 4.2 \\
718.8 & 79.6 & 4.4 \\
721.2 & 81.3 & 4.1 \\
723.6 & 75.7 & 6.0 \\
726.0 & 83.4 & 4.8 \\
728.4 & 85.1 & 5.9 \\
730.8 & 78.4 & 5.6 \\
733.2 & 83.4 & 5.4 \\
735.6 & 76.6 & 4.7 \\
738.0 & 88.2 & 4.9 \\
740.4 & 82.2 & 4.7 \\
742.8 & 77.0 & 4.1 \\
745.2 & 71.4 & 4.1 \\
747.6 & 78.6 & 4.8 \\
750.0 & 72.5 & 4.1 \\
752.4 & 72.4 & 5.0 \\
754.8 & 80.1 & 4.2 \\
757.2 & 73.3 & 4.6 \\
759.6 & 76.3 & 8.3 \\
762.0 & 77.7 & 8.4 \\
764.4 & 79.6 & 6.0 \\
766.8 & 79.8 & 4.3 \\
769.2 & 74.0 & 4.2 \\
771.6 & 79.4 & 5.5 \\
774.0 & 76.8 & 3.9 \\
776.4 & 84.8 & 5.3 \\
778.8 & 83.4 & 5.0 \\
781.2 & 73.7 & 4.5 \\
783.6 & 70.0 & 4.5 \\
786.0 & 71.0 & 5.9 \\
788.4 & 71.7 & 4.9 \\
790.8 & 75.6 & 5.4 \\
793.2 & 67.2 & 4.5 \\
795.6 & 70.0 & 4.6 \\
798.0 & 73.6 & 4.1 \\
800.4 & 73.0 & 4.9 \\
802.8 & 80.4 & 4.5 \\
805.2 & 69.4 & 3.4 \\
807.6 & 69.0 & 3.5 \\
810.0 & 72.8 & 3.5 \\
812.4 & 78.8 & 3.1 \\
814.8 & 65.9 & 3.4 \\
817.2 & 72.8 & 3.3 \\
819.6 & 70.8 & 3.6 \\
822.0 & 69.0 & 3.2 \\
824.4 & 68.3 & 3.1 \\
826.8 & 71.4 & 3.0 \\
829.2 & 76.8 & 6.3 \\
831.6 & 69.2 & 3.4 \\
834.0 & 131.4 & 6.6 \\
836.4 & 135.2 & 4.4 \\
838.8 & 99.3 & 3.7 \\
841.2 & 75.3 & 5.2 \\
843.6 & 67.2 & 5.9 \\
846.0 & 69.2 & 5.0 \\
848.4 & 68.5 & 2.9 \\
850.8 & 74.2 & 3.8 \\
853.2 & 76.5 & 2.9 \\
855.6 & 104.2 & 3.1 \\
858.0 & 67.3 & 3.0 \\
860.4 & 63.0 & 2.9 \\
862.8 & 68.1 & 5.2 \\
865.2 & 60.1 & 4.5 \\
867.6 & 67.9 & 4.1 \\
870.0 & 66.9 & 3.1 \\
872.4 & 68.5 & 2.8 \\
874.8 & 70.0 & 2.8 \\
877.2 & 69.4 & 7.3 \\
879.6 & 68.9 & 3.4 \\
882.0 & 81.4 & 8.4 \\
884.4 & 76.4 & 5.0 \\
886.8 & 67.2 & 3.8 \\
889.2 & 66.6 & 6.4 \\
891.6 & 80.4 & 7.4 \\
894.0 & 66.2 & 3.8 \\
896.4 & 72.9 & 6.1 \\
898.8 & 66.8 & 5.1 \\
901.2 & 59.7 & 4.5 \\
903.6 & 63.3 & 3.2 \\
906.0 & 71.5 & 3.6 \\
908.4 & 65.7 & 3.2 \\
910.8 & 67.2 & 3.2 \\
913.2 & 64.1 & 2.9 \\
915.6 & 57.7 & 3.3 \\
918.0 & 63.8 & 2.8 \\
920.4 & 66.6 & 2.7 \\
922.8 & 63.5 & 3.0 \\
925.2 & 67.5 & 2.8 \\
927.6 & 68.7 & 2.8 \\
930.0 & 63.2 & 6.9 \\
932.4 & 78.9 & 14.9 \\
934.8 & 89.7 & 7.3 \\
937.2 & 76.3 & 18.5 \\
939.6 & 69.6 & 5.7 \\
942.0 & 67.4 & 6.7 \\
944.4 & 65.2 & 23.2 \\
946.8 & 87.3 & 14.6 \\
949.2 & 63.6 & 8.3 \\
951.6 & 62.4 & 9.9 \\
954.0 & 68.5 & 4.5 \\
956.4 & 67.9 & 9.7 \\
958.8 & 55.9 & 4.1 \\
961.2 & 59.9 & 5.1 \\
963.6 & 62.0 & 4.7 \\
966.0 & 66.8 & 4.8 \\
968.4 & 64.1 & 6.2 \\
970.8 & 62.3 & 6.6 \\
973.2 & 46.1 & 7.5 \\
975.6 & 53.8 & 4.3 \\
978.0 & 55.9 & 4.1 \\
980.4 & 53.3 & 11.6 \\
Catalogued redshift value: 0.27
